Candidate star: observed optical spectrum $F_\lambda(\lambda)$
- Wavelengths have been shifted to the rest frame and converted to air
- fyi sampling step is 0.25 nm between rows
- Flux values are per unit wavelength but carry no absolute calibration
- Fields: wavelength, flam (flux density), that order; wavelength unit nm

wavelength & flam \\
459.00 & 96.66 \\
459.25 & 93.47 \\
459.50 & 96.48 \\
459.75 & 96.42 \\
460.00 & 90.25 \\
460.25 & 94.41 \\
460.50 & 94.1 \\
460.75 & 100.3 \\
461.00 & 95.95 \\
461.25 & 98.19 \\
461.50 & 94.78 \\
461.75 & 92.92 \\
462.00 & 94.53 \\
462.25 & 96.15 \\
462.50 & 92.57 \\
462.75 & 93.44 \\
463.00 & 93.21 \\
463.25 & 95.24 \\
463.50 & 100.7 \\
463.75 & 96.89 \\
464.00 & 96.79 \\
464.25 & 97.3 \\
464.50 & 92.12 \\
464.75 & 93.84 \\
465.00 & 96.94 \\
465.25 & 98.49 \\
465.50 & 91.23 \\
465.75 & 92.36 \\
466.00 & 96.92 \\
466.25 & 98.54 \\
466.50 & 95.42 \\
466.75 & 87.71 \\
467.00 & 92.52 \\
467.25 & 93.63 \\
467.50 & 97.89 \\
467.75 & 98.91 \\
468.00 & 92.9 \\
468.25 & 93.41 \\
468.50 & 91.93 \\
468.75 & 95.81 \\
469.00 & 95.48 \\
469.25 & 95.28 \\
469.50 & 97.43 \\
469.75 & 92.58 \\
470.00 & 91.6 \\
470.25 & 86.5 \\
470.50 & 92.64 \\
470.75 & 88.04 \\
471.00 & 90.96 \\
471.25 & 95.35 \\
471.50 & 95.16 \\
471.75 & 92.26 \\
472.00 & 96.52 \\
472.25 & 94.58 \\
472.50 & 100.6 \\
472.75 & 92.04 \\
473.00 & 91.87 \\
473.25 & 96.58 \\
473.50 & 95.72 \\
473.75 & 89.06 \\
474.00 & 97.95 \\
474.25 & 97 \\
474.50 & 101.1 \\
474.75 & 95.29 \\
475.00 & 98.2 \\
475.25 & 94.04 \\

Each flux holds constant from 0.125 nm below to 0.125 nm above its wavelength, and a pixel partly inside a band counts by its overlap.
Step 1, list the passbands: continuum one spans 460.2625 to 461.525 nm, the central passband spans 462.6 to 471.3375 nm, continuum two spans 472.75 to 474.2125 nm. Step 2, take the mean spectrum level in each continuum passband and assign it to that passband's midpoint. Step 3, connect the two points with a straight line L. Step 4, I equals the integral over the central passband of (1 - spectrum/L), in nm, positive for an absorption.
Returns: 0.11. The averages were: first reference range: 96.6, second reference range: 94.2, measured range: 94.3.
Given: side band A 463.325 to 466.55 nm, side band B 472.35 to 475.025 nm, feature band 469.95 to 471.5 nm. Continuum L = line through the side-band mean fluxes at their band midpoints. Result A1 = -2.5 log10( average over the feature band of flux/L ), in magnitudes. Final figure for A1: 0.05 mag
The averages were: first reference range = 96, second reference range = 95.8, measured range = 91.2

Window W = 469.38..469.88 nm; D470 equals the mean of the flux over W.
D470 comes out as 94.9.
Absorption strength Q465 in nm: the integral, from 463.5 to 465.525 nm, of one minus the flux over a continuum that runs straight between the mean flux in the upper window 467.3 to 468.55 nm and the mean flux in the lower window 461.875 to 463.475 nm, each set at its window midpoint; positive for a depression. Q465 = -0.026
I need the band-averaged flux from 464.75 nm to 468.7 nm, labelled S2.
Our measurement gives 94.6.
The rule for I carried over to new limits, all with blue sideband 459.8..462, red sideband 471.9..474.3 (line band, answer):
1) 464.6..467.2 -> 0.021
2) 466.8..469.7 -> 0.011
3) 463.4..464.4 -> -0.027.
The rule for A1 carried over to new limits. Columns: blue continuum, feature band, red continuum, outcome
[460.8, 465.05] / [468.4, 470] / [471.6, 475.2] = 0.01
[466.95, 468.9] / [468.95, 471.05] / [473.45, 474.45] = 0.03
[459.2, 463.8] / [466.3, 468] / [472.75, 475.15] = 0.01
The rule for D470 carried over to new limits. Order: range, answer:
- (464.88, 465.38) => 97.7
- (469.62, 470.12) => 92.1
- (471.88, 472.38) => 95.6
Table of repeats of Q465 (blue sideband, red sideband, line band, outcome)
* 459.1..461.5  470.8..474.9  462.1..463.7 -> 0.00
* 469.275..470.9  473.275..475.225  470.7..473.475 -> -0.01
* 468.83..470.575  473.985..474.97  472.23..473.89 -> 0.04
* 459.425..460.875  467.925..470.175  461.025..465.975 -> -0.02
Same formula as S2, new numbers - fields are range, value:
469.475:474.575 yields 93.9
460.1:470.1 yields 95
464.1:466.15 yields 95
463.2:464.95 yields 96.2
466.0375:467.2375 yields 93.8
